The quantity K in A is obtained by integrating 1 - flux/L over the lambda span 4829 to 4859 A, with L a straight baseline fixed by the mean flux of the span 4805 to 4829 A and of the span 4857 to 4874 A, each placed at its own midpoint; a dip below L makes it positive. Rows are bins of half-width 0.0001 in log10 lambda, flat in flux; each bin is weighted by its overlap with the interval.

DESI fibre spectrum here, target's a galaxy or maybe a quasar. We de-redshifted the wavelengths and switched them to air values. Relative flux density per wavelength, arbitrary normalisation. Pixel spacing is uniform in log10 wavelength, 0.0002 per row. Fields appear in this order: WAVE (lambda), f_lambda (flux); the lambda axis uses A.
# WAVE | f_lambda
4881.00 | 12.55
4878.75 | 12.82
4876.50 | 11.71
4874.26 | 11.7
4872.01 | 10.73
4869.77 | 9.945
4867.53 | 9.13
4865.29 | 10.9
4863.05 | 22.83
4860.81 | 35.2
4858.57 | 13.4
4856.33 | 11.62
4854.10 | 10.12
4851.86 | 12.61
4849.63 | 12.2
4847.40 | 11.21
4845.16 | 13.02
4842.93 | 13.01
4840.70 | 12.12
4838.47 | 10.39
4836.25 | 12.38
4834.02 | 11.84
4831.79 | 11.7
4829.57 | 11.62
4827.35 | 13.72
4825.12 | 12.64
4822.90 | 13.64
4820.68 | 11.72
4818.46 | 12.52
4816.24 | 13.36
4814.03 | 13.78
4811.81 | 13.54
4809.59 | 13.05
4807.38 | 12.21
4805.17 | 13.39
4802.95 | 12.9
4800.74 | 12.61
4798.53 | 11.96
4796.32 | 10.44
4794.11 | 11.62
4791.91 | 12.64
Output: 5.3 A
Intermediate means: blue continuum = 13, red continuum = 15.7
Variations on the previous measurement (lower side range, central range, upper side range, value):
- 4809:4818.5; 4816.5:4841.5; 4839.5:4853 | 1.2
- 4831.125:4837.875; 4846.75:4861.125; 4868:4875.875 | -3.8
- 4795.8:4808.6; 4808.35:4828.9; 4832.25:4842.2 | -1.7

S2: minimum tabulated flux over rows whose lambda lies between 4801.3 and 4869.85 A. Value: 9.13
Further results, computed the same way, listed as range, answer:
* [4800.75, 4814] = 12.21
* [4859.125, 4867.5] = 10.9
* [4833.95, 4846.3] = 10.39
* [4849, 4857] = 10.12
